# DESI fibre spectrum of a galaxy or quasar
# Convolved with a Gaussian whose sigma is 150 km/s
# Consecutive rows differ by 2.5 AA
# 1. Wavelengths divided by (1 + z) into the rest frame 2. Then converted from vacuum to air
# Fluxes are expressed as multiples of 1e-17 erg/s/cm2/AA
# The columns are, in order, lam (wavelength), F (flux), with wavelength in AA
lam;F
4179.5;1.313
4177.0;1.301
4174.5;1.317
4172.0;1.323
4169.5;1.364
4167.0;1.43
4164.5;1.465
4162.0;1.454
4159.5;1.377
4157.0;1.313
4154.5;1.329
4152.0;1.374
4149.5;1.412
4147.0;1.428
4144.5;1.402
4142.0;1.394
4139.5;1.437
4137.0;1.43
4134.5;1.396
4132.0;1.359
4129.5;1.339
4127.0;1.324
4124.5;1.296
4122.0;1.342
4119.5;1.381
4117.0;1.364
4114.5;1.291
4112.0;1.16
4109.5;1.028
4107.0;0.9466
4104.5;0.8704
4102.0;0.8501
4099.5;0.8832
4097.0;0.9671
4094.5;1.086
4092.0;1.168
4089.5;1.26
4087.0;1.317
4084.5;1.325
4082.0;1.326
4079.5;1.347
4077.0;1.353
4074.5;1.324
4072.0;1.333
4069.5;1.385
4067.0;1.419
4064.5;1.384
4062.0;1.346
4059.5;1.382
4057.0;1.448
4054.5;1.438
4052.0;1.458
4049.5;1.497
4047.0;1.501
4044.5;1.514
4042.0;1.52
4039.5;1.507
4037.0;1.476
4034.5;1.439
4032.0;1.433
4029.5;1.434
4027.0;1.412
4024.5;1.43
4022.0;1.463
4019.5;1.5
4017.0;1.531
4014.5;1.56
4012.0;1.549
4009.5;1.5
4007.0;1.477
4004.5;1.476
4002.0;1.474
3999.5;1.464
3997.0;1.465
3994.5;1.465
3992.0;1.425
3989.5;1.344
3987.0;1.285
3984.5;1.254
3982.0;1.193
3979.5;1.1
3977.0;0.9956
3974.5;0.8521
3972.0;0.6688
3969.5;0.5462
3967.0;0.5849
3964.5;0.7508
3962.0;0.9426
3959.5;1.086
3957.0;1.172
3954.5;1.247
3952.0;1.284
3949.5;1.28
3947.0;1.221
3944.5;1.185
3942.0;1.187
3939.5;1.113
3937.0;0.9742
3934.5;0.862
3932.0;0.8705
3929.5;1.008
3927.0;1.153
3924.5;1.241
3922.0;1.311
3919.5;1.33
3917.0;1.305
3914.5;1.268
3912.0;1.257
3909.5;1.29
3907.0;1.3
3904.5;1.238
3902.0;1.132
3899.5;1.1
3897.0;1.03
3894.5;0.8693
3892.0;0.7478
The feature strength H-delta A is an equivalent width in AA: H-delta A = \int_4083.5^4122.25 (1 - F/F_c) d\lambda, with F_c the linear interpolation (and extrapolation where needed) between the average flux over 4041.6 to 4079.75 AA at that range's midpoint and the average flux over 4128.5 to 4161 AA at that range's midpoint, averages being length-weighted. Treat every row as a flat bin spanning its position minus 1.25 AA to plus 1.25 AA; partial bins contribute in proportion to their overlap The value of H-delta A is 7.4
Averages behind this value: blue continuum 1.42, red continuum 1.38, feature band 1.13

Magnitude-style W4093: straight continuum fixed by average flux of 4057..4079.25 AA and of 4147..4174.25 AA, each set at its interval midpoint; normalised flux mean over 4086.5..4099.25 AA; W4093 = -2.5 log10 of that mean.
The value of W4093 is 0.213 mag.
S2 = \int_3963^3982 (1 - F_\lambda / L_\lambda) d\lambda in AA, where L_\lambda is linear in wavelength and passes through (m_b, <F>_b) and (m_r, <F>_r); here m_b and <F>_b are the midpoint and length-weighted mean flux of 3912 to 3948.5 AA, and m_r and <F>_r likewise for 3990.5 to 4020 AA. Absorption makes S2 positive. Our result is 7.5 AA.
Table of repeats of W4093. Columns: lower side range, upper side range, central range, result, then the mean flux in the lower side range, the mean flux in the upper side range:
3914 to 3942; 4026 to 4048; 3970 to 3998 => 0.13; 1.13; 1.47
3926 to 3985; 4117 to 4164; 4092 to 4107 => 0.34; 1.02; 1.38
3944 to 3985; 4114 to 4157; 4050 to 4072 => -0.16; 1.01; 1.37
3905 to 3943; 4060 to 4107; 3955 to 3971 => 0.34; 1.17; 1.21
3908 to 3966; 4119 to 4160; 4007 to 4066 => -0.17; 1.14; 1.37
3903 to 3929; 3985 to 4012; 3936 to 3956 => 0.12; 1.26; 1.44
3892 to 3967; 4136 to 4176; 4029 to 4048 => -0.18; 1.12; 1.39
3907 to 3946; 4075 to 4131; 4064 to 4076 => -0.15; 1.16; 1.19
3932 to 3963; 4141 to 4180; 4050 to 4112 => 0.03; 1.12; 1.38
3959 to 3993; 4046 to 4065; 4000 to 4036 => -0.20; 0.997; 1.43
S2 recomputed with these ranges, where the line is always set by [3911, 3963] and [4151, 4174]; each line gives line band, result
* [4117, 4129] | 0.0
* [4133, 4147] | -0.6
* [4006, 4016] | -2.4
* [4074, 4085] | -0.3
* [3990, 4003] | -2.5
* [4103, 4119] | 2.5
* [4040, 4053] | -2.4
